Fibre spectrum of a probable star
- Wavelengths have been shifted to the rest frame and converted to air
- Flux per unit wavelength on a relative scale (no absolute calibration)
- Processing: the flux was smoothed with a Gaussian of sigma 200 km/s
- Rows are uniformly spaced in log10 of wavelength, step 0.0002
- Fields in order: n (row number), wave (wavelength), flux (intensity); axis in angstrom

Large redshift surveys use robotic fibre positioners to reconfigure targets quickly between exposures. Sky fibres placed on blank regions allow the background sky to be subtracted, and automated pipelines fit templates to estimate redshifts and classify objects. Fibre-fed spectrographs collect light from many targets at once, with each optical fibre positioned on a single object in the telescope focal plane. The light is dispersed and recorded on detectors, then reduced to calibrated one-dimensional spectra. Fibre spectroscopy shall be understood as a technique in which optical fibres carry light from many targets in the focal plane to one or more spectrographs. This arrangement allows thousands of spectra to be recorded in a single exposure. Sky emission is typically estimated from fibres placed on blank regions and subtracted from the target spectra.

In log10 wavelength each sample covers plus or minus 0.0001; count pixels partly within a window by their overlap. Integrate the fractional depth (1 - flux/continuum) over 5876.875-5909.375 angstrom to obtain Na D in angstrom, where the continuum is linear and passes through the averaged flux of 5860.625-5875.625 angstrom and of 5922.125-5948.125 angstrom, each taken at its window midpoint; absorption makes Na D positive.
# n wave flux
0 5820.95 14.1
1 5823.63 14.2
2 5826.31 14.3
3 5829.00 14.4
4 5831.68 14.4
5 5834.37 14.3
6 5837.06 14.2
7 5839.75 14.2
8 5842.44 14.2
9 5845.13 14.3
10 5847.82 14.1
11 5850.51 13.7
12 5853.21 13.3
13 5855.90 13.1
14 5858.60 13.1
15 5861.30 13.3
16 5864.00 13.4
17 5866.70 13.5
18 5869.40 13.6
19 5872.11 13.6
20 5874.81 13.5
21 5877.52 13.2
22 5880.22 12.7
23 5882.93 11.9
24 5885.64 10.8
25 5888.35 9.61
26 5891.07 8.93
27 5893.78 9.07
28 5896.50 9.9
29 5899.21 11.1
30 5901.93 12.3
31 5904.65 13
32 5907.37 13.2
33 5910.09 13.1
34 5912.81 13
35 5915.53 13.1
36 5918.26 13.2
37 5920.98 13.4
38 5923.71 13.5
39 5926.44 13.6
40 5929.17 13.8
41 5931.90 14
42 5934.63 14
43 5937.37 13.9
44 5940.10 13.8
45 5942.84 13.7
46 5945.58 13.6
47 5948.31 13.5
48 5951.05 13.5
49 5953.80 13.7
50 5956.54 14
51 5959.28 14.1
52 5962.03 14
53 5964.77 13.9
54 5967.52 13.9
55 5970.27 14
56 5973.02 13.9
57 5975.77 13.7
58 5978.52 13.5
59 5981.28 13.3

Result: 5.47 angstrom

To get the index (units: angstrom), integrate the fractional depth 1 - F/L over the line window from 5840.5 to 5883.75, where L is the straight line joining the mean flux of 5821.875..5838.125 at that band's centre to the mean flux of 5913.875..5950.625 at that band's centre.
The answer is 2.0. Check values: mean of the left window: 14.3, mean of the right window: 13.6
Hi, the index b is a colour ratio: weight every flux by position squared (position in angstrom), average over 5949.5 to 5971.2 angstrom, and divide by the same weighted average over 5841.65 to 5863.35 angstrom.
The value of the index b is 1.06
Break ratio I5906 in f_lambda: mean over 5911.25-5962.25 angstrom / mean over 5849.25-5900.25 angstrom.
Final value 1.12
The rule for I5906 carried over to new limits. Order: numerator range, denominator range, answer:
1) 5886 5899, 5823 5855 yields 0.68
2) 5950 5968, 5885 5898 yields 1.44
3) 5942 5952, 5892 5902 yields 1.32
